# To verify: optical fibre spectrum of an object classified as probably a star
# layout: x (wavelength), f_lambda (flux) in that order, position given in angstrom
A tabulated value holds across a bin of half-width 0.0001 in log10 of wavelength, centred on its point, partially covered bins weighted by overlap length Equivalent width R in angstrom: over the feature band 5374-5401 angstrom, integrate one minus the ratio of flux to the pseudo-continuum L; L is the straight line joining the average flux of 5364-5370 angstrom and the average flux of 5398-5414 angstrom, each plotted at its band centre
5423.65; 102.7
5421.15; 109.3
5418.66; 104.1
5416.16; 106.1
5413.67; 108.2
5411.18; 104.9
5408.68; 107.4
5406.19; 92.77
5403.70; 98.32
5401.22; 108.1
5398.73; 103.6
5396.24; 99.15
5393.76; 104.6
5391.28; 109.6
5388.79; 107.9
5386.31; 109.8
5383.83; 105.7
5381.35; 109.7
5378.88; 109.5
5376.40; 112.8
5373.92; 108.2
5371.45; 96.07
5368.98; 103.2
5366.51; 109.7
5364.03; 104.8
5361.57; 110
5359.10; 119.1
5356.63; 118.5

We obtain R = -0.7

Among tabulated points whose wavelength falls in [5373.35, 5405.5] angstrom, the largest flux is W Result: 112.8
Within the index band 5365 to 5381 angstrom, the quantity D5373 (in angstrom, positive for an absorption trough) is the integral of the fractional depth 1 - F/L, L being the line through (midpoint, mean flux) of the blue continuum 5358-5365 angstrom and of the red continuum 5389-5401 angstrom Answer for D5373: 0.4 angstrom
